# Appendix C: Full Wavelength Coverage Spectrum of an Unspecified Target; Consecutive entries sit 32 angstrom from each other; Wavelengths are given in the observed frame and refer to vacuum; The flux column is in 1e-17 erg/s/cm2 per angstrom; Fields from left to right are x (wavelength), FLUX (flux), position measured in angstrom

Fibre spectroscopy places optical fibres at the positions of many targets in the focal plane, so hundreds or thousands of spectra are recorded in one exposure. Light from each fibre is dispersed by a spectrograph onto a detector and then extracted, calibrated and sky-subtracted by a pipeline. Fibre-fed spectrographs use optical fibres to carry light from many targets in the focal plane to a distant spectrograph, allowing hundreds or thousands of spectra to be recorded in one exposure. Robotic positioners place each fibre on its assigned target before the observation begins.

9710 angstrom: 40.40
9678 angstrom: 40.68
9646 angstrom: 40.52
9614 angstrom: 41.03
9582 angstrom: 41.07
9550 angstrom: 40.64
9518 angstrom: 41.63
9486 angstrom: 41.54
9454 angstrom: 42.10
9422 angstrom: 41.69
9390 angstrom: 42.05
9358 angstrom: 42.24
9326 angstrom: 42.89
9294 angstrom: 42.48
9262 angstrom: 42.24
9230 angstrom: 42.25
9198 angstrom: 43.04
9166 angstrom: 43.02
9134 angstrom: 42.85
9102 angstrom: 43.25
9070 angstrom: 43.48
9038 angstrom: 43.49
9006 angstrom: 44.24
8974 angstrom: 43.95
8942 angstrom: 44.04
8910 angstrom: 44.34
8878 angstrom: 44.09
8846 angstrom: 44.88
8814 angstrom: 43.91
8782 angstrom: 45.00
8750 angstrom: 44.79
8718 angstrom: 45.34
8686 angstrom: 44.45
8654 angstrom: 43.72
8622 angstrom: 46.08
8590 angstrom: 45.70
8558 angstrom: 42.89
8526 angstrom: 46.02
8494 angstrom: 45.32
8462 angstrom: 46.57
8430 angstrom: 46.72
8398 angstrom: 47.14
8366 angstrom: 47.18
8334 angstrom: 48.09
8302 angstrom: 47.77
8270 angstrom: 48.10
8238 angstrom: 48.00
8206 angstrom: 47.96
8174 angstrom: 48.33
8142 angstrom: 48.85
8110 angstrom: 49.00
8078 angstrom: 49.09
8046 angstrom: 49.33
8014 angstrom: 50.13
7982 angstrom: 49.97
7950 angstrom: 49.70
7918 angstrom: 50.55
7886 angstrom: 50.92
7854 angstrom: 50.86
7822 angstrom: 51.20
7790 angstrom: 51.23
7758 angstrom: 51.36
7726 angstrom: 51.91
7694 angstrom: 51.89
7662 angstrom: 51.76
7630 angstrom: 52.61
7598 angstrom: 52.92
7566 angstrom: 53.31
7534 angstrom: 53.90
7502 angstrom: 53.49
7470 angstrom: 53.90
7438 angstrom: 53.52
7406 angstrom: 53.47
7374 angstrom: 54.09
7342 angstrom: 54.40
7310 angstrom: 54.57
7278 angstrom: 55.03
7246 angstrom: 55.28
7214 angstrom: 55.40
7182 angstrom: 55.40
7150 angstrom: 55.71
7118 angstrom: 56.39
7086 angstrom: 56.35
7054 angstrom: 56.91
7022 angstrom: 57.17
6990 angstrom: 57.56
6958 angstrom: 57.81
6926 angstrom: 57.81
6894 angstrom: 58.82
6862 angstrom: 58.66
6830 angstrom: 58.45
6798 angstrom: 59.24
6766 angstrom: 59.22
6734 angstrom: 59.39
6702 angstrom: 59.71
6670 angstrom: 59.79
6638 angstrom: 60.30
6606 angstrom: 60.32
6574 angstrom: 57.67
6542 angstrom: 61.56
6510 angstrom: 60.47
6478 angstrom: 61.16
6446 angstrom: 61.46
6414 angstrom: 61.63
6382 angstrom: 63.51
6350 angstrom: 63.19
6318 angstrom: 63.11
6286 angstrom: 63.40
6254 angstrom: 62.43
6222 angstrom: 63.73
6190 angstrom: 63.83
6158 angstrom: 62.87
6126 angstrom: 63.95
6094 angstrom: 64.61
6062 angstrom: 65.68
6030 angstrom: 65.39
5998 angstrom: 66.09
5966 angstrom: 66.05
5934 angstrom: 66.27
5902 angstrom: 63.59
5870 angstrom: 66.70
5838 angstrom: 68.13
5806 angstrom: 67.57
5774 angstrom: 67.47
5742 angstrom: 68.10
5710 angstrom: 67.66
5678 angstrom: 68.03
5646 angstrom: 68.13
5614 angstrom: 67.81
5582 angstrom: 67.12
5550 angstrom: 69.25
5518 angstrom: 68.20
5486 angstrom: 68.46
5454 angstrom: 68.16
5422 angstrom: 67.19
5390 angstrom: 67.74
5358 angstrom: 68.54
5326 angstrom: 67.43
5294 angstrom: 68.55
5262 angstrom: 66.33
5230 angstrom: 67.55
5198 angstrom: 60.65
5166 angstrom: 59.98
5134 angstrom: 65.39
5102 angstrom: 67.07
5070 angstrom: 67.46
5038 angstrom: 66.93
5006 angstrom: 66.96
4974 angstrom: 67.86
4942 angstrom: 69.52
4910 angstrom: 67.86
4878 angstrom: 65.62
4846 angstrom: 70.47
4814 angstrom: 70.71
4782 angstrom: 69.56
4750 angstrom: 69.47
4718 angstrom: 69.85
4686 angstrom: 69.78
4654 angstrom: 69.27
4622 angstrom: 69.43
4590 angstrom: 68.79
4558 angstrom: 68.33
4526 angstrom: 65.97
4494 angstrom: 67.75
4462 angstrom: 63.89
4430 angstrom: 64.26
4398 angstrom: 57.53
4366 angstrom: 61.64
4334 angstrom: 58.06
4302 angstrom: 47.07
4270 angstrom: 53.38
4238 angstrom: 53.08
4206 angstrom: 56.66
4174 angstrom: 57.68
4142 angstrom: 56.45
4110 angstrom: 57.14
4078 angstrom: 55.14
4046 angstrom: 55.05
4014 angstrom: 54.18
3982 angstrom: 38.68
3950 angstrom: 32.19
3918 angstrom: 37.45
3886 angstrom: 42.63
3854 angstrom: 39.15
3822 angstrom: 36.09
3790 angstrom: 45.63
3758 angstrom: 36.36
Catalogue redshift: 0.000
